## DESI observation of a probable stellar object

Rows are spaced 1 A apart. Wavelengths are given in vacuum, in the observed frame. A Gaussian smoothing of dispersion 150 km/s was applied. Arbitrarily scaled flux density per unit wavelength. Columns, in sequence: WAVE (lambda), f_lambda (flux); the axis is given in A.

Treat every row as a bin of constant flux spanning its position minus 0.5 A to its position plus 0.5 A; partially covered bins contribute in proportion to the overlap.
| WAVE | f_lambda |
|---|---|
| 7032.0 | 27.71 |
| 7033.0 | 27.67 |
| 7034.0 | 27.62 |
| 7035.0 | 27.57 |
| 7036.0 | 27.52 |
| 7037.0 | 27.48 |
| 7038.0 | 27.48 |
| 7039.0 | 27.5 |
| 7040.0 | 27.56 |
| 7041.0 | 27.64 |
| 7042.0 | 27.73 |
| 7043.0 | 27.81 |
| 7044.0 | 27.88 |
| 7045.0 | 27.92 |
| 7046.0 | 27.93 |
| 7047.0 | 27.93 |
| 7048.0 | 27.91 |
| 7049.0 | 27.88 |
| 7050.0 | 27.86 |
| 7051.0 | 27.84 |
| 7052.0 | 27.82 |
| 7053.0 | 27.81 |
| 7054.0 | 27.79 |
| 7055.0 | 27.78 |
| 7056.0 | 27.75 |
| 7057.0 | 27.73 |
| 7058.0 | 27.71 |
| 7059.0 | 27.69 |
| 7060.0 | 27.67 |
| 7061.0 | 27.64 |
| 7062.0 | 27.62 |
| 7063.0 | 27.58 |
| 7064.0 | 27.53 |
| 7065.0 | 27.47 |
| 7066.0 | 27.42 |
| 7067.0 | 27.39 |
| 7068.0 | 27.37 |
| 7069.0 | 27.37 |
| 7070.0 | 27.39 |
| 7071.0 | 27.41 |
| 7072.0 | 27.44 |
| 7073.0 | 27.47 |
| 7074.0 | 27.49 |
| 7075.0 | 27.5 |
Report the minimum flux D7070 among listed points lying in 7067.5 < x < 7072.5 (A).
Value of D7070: 27.37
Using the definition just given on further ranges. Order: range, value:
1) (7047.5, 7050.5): 27.86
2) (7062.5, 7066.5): 27.42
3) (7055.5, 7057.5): 27.73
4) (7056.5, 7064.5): 27.53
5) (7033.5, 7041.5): 27.48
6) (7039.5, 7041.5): 27.56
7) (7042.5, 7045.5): 27.81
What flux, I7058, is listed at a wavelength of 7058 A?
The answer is 27.71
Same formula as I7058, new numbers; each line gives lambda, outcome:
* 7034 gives 27.62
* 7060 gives 27.67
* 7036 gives 27.52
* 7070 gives 27.39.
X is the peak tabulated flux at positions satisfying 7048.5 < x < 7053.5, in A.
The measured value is 27.88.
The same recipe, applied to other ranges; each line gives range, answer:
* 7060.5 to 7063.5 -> 27.64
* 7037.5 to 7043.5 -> 27.81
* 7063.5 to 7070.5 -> 27.53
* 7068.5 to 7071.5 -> 27.41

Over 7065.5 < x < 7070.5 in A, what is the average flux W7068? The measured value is 27.4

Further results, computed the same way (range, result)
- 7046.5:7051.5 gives 27.9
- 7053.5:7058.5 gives 27.8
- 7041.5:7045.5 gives 27.8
